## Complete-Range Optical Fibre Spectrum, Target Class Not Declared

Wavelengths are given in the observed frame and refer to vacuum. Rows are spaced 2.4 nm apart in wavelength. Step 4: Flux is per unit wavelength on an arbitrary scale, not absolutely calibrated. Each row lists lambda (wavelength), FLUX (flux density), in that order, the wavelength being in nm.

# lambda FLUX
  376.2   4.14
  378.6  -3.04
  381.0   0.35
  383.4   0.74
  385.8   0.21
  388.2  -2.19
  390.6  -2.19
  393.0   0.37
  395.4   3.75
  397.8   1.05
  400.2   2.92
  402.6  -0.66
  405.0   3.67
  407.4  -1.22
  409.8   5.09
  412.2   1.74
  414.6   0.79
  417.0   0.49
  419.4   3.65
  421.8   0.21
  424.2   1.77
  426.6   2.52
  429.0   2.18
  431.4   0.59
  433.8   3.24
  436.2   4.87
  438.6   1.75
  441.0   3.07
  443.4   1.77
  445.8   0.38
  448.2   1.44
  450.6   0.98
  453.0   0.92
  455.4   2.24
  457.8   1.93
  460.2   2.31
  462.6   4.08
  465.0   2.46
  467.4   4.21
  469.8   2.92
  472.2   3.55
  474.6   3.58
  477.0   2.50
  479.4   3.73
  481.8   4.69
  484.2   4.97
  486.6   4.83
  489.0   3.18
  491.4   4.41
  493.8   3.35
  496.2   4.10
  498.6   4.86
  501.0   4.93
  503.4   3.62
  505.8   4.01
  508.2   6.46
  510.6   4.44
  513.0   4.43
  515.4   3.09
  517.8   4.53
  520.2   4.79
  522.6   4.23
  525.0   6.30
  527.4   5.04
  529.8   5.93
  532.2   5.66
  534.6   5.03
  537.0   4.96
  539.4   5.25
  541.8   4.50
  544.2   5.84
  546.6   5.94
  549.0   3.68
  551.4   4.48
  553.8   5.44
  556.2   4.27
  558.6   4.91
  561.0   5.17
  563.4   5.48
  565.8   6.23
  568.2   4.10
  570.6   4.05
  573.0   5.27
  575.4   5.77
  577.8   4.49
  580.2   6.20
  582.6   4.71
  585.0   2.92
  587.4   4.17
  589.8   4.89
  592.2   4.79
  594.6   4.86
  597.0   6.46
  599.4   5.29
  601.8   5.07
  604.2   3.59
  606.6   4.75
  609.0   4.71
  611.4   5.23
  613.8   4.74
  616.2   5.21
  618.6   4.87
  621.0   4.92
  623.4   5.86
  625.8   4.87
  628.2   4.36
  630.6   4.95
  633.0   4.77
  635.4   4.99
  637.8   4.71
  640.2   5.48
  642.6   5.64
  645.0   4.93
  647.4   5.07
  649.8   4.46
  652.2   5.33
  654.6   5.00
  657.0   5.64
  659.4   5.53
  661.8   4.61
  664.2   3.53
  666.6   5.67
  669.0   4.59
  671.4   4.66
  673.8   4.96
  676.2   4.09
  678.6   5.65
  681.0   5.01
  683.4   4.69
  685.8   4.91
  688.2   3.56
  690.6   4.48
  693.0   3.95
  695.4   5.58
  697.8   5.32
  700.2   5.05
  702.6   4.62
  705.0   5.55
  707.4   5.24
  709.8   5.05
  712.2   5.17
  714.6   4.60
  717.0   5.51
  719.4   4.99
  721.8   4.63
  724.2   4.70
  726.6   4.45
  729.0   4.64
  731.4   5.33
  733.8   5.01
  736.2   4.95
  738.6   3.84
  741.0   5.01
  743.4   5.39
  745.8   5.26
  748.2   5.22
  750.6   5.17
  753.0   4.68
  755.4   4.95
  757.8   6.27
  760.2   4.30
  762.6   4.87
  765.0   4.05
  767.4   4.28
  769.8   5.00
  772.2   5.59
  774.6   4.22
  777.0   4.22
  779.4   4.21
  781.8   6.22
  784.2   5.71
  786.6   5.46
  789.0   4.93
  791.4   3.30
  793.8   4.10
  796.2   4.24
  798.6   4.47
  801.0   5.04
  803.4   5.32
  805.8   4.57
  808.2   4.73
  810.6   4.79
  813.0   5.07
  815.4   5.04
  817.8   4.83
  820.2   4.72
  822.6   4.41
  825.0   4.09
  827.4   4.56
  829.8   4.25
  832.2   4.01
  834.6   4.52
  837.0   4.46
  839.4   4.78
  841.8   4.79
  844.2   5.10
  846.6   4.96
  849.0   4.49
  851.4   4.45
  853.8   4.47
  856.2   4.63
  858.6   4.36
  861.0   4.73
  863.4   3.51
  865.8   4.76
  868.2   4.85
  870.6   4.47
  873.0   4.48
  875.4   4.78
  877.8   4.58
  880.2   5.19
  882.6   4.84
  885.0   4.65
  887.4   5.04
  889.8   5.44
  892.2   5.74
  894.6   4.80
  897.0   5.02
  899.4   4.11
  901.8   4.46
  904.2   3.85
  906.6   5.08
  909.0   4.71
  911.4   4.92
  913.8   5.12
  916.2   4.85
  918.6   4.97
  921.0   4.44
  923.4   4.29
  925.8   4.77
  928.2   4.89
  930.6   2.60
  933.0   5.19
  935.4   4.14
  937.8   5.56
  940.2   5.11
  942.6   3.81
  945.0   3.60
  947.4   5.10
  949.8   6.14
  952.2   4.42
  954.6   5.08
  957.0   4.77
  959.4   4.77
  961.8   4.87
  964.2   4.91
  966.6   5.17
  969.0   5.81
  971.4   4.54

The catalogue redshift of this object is 0.17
